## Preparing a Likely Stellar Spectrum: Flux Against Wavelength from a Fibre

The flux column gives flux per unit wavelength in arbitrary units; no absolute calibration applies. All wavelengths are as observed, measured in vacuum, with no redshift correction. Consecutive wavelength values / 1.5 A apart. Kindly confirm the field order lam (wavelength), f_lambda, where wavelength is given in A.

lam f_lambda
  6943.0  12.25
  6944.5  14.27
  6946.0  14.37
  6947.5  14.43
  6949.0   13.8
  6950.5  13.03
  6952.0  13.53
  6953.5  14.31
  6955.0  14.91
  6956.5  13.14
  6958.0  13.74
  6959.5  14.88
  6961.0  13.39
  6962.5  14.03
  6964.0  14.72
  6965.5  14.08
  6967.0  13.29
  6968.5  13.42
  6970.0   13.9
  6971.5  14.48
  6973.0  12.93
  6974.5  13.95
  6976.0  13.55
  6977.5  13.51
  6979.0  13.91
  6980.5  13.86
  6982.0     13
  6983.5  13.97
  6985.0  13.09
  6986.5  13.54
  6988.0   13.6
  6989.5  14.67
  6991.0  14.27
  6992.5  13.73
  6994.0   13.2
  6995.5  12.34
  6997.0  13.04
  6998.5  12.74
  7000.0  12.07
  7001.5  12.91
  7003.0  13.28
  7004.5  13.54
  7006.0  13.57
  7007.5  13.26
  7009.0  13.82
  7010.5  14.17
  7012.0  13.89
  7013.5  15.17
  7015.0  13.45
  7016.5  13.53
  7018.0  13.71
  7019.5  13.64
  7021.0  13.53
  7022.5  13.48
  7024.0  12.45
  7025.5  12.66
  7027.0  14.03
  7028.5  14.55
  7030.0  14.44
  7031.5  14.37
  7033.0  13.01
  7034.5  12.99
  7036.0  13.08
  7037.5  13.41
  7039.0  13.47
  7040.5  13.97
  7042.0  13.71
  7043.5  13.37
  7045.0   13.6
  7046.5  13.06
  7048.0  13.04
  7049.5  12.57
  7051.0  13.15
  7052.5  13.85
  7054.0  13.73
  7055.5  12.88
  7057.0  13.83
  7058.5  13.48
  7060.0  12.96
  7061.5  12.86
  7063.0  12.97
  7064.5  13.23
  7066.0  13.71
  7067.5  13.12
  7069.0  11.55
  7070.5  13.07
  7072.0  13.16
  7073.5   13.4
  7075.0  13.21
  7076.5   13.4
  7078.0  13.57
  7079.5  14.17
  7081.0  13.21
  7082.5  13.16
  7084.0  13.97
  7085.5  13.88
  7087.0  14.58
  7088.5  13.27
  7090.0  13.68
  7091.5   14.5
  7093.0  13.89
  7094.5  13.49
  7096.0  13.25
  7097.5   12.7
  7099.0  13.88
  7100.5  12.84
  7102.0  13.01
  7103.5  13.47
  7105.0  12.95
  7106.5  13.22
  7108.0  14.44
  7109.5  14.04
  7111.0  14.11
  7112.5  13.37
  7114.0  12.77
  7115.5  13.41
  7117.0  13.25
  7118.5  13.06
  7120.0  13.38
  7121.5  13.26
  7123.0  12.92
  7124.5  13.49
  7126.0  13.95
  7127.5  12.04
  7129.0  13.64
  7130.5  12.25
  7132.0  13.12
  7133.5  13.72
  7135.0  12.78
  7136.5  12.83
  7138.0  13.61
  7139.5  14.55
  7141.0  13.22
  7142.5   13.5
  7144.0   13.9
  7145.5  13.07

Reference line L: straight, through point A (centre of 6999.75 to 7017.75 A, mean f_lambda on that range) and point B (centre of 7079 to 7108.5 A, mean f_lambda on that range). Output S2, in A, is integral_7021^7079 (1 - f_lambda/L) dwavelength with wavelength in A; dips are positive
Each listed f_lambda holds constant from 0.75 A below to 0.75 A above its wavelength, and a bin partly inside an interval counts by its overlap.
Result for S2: 1.1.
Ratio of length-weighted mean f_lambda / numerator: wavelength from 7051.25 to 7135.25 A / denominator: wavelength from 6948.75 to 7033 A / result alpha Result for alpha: 1.0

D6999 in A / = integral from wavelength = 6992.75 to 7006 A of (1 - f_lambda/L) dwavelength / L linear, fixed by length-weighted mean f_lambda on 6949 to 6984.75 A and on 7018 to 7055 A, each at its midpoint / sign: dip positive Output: 0.7 A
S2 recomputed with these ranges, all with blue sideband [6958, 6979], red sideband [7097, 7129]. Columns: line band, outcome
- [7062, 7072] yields 0.4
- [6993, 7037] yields 0.8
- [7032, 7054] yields 0.4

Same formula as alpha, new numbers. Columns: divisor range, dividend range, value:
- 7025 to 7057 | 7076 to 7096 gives 1.02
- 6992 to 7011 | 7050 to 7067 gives 1.01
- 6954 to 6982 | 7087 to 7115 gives 0.98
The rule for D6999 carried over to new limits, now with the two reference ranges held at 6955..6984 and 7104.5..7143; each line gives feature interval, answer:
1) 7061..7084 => 0.5 A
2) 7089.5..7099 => -0.1 A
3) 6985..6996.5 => 0.1 A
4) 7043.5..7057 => 0.3 A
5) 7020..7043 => 0.1 A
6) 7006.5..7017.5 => -0.2 A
